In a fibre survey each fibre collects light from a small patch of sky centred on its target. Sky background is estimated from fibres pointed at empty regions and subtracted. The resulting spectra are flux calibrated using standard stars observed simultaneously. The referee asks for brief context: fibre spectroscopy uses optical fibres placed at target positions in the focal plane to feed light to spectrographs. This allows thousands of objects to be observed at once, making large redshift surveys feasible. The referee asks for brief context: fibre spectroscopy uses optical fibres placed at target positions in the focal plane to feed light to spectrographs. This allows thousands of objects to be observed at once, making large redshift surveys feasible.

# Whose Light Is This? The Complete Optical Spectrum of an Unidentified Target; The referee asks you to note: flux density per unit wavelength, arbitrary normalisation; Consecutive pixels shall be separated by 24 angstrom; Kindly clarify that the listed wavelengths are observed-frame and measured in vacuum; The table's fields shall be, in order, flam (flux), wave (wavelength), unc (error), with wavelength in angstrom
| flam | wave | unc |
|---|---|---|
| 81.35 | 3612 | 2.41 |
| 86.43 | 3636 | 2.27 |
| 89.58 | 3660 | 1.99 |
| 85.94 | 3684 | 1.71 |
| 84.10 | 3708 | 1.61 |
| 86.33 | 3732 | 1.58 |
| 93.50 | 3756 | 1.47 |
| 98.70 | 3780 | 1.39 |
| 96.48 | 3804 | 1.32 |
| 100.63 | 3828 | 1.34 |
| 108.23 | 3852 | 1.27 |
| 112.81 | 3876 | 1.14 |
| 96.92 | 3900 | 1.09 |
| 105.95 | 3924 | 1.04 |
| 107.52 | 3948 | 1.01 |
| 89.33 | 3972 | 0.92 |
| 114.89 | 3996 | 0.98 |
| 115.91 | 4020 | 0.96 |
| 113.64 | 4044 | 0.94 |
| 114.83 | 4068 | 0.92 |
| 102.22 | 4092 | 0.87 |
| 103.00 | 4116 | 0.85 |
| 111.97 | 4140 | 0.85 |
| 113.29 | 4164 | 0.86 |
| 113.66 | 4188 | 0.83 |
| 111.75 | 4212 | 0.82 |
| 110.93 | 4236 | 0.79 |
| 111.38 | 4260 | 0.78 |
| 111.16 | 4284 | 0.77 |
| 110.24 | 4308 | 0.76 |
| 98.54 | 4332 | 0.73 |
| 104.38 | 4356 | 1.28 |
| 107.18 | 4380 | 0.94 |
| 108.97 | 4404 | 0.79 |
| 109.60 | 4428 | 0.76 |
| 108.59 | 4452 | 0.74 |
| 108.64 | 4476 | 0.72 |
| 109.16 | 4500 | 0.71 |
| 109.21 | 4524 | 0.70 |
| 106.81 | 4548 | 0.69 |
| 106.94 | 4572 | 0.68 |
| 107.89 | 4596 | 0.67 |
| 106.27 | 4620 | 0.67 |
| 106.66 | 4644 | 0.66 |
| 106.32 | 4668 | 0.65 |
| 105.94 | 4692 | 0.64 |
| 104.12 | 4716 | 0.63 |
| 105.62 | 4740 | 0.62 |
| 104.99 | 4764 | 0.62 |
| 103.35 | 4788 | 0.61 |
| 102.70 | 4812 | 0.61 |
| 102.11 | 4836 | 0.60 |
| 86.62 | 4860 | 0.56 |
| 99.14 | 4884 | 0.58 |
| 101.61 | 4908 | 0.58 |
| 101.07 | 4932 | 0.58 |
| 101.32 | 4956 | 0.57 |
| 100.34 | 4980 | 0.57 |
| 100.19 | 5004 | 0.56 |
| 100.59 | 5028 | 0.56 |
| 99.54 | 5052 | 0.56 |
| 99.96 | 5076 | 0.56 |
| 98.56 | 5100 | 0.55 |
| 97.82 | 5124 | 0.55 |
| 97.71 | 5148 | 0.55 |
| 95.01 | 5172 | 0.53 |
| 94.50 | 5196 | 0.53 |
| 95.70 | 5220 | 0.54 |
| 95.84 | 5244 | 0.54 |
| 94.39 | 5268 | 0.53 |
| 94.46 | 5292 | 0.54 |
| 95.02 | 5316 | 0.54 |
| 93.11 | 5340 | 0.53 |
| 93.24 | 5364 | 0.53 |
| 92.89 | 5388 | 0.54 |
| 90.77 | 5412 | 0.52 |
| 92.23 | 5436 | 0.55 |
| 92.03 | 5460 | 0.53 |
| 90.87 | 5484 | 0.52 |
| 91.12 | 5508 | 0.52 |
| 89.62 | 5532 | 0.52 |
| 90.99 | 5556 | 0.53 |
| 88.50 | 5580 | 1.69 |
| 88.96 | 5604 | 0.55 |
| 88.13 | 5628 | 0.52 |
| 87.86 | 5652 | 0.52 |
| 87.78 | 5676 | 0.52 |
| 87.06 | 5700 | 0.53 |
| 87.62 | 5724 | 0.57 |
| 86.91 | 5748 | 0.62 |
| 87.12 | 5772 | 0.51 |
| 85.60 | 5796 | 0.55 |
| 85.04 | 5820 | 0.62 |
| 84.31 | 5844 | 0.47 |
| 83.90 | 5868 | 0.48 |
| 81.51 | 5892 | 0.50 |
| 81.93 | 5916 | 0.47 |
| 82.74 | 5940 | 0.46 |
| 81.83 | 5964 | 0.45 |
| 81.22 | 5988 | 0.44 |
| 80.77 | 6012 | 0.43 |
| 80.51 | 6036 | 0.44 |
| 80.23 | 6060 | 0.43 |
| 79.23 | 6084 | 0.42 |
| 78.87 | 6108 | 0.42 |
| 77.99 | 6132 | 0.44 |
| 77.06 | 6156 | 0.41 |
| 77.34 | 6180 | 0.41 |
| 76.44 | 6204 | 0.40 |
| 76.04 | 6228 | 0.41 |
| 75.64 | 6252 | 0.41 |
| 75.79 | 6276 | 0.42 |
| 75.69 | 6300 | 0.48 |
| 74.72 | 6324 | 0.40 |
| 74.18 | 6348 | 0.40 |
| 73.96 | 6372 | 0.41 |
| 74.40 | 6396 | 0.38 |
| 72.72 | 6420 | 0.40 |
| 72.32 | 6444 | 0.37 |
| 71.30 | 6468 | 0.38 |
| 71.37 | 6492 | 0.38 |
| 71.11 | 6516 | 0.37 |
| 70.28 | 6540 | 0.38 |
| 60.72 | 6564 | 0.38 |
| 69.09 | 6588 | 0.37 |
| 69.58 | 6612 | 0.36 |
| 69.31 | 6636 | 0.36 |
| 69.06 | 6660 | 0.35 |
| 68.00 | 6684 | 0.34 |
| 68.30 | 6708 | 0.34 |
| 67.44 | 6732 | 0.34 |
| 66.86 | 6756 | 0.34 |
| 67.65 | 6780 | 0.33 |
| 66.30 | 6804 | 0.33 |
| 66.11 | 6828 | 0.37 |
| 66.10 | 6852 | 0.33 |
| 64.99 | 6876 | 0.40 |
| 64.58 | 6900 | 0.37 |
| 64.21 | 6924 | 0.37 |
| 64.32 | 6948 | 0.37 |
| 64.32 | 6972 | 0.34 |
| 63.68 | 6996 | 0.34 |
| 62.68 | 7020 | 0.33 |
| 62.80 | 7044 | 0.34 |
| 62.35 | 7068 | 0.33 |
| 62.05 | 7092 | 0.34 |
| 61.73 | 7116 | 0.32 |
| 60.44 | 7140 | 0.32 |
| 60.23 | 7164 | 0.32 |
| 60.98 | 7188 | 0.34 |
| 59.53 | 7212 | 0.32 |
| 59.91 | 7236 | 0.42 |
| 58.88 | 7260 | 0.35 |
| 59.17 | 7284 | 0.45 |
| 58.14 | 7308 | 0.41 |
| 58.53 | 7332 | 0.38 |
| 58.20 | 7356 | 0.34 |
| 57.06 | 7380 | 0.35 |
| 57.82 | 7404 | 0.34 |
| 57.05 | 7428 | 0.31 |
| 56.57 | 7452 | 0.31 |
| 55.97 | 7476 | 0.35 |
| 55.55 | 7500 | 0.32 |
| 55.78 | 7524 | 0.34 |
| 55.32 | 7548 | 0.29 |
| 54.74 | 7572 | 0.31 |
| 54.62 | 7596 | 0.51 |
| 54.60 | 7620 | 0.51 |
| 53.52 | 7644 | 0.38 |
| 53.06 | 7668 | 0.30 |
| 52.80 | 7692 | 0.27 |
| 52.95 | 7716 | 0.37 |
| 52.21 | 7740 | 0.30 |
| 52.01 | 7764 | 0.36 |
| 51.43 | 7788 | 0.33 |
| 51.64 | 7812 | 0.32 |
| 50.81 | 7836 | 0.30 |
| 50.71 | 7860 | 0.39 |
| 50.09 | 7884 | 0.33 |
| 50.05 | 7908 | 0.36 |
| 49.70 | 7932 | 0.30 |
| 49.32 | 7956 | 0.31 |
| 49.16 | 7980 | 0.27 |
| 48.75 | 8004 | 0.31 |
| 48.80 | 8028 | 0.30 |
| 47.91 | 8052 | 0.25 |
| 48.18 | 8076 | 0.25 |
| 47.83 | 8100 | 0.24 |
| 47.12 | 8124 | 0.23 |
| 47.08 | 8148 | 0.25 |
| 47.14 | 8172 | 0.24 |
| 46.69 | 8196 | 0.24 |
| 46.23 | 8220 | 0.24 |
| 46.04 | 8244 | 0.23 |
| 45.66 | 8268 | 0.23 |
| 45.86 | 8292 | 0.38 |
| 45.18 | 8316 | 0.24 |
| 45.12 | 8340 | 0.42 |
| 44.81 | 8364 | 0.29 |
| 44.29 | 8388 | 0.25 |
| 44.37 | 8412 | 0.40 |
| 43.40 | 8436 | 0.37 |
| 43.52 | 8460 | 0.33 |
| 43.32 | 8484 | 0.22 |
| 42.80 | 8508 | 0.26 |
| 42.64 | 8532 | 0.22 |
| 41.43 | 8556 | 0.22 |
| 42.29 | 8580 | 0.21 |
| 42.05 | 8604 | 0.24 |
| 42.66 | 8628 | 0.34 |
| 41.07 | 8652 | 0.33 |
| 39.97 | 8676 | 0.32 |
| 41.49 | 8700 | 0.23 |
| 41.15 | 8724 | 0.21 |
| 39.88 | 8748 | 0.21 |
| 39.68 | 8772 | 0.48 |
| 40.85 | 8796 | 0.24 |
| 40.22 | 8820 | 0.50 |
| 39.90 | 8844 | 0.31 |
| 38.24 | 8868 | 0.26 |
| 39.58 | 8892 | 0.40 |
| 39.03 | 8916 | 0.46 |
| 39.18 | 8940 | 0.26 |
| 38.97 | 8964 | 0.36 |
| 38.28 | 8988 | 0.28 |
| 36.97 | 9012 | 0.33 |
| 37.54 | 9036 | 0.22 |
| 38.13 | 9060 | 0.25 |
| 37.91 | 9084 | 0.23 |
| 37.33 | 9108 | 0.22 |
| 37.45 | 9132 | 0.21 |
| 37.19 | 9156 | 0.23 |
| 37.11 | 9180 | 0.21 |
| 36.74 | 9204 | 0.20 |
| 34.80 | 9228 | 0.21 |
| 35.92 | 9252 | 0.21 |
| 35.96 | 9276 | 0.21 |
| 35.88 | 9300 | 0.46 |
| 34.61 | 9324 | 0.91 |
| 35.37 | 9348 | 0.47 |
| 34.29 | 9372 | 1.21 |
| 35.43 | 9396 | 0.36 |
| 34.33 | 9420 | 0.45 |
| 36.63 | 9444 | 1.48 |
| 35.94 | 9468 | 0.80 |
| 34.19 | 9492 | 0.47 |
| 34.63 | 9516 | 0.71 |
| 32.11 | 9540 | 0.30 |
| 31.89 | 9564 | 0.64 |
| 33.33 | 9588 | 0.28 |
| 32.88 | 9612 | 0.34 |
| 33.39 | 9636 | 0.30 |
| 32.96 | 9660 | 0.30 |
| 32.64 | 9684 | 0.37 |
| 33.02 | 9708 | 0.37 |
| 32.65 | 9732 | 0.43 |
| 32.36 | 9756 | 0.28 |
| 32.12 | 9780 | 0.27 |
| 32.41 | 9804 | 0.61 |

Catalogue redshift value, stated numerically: 0.00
